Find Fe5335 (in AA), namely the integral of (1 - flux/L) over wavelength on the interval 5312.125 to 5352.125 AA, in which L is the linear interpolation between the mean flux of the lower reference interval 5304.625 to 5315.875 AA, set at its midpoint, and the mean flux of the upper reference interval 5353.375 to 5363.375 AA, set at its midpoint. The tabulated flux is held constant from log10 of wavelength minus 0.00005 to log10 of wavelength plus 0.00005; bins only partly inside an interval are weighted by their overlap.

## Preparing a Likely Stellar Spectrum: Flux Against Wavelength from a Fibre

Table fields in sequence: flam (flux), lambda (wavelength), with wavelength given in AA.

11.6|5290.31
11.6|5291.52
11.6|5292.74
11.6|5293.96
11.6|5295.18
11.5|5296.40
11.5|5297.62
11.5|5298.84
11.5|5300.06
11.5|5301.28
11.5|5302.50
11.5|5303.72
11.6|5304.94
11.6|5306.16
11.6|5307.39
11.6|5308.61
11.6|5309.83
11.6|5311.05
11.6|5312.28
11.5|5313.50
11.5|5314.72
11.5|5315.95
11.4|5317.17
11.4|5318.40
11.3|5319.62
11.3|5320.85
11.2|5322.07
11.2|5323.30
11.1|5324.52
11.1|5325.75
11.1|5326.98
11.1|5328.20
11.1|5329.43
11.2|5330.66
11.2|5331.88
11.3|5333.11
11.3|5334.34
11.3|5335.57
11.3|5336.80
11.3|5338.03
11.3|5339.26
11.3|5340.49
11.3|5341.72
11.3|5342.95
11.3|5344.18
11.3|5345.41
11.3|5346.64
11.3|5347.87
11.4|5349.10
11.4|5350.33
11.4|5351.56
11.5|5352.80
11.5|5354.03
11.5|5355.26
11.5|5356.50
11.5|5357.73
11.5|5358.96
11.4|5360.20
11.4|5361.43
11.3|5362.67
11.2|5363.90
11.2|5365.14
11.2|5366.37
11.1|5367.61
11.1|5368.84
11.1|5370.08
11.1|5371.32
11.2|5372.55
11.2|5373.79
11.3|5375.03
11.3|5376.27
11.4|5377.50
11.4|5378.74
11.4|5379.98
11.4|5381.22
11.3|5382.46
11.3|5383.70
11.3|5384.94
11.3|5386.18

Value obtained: 0.8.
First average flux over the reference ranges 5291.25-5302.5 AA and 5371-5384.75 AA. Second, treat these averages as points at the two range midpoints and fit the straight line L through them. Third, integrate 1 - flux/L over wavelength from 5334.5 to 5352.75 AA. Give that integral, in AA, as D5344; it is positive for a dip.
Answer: 0.1 AA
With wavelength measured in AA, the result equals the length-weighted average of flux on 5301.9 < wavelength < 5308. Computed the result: 11.6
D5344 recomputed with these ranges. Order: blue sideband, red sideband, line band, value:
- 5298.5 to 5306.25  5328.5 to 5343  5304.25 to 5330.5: 0.07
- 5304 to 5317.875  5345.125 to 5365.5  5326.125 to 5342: 0.32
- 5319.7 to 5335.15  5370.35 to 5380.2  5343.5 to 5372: -0.21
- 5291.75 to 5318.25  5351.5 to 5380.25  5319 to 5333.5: 0.35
